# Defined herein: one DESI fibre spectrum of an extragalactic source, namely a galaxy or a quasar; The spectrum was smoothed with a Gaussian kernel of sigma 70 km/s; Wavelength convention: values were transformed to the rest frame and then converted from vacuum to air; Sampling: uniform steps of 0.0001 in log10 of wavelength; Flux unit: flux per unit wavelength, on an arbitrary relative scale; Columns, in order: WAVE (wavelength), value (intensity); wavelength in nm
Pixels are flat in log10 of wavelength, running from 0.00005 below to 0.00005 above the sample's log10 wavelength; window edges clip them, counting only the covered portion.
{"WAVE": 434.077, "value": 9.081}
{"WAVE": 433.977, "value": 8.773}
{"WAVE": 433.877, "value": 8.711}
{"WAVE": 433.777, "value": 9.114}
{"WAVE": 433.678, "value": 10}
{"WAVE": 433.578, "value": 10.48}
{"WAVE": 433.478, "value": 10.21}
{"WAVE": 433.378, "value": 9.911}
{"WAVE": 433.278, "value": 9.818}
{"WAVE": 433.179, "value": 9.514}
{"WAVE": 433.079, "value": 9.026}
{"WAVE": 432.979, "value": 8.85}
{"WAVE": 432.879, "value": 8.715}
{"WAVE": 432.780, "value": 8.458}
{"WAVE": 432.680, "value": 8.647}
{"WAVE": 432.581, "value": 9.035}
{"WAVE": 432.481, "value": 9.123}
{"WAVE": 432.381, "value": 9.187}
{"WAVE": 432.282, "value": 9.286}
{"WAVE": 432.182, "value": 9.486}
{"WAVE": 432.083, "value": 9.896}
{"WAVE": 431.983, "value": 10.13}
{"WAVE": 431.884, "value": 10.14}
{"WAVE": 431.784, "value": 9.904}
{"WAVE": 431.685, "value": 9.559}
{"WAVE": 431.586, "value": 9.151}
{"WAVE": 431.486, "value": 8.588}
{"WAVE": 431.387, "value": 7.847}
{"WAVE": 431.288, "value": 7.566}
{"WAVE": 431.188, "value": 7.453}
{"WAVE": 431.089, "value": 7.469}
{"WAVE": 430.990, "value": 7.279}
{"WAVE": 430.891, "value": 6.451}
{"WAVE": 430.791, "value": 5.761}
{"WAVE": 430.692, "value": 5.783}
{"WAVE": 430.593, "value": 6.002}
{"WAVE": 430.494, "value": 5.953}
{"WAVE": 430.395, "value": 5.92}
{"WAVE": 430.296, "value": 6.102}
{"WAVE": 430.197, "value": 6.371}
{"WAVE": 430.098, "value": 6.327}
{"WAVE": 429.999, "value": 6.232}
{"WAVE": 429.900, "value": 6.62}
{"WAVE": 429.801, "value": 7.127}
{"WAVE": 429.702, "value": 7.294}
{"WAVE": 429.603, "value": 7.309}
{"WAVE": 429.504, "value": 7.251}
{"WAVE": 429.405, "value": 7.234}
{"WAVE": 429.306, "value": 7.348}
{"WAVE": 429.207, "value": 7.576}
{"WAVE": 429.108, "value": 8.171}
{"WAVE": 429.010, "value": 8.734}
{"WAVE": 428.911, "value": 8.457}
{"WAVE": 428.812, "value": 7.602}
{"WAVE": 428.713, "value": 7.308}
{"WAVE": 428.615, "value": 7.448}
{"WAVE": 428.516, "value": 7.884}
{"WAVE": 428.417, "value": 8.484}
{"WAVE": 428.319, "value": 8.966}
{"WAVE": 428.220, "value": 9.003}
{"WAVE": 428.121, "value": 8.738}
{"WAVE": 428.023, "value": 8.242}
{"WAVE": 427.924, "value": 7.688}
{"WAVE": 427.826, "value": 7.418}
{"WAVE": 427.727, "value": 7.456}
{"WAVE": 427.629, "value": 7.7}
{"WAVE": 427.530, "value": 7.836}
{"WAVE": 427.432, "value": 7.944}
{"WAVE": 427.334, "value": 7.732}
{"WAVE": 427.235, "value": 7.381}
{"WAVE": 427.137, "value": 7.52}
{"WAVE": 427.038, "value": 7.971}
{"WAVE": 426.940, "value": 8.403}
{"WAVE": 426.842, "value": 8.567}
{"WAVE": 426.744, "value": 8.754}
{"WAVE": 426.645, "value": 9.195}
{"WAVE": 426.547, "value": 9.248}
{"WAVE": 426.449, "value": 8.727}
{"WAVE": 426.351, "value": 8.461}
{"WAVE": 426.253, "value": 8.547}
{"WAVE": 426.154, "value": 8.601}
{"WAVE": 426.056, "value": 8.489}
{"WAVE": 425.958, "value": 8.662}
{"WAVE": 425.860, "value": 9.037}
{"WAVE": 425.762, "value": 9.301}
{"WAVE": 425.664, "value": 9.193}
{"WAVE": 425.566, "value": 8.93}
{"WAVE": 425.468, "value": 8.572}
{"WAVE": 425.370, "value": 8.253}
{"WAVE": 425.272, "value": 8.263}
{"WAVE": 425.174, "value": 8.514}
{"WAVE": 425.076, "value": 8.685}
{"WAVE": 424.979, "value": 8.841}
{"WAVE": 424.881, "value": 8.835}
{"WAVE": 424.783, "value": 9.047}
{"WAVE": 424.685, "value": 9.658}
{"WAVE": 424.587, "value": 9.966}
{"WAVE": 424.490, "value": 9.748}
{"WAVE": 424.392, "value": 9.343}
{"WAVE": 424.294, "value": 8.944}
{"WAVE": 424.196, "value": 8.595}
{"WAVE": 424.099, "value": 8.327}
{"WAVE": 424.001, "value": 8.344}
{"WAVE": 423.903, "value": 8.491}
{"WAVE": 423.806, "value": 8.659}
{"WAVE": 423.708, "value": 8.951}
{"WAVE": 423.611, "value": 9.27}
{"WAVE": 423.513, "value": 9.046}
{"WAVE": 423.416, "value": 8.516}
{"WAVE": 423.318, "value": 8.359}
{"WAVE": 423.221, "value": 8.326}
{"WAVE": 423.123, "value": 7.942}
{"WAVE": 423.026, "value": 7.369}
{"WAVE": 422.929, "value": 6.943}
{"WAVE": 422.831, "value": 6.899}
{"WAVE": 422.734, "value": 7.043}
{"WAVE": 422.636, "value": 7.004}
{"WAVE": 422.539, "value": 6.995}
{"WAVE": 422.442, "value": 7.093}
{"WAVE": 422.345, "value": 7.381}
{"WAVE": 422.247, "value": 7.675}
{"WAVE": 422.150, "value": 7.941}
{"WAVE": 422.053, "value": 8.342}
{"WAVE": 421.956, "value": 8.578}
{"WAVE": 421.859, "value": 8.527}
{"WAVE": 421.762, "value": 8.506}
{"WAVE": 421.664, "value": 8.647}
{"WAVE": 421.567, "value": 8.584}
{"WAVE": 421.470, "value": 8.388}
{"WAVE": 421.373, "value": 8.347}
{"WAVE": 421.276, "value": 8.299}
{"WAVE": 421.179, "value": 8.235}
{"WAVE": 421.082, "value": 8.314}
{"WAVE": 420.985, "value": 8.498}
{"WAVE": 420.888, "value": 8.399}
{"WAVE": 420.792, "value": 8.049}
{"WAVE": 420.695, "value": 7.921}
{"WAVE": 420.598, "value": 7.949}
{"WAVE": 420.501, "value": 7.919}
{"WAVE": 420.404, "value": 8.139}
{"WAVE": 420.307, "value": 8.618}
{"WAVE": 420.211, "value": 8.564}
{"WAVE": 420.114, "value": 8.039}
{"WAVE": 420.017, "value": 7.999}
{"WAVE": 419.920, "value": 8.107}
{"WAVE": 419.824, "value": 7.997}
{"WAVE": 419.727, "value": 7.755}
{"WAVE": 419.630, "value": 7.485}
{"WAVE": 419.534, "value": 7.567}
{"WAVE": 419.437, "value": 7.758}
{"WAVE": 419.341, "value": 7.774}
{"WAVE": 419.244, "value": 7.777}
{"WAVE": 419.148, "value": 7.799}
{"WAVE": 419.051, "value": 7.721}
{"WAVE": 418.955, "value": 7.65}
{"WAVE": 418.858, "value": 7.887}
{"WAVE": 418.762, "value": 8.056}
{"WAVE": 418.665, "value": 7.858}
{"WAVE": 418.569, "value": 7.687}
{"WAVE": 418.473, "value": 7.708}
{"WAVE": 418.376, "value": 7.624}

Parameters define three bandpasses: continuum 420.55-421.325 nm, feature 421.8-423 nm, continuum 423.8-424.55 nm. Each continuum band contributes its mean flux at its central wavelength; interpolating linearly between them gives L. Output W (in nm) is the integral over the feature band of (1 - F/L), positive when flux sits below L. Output 0.134 nm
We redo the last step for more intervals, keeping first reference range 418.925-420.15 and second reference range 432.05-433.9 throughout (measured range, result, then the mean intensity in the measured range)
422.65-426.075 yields -0.10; 8.6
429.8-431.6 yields 0.46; 6.79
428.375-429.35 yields 0.11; 7.9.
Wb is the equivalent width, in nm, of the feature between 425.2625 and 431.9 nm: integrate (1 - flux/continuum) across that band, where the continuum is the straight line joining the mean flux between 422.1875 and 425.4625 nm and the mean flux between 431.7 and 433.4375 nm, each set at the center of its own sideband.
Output 0.754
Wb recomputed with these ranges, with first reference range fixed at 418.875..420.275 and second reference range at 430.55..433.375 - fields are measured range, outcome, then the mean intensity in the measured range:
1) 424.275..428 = -0.15 nm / 8.56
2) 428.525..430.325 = 0.24 nm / 7.28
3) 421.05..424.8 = -0.13 nm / 8.32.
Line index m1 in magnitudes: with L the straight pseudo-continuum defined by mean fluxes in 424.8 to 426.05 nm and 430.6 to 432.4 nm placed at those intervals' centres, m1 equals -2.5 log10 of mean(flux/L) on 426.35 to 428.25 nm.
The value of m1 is 0.06 mag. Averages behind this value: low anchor 8.76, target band 8.19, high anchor 8.32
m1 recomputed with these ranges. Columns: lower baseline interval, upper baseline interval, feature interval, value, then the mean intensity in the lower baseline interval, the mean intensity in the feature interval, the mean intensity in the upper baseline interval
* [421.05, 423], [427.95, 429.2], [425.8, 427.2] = -0.06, 7.88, 8.58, 8.22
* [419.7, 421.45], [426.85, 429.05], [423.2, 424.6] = -0.10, 8.18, 8.84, 8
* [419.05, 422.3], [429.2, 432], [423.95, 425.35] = -0.14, 8.13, 8.92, 7.34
